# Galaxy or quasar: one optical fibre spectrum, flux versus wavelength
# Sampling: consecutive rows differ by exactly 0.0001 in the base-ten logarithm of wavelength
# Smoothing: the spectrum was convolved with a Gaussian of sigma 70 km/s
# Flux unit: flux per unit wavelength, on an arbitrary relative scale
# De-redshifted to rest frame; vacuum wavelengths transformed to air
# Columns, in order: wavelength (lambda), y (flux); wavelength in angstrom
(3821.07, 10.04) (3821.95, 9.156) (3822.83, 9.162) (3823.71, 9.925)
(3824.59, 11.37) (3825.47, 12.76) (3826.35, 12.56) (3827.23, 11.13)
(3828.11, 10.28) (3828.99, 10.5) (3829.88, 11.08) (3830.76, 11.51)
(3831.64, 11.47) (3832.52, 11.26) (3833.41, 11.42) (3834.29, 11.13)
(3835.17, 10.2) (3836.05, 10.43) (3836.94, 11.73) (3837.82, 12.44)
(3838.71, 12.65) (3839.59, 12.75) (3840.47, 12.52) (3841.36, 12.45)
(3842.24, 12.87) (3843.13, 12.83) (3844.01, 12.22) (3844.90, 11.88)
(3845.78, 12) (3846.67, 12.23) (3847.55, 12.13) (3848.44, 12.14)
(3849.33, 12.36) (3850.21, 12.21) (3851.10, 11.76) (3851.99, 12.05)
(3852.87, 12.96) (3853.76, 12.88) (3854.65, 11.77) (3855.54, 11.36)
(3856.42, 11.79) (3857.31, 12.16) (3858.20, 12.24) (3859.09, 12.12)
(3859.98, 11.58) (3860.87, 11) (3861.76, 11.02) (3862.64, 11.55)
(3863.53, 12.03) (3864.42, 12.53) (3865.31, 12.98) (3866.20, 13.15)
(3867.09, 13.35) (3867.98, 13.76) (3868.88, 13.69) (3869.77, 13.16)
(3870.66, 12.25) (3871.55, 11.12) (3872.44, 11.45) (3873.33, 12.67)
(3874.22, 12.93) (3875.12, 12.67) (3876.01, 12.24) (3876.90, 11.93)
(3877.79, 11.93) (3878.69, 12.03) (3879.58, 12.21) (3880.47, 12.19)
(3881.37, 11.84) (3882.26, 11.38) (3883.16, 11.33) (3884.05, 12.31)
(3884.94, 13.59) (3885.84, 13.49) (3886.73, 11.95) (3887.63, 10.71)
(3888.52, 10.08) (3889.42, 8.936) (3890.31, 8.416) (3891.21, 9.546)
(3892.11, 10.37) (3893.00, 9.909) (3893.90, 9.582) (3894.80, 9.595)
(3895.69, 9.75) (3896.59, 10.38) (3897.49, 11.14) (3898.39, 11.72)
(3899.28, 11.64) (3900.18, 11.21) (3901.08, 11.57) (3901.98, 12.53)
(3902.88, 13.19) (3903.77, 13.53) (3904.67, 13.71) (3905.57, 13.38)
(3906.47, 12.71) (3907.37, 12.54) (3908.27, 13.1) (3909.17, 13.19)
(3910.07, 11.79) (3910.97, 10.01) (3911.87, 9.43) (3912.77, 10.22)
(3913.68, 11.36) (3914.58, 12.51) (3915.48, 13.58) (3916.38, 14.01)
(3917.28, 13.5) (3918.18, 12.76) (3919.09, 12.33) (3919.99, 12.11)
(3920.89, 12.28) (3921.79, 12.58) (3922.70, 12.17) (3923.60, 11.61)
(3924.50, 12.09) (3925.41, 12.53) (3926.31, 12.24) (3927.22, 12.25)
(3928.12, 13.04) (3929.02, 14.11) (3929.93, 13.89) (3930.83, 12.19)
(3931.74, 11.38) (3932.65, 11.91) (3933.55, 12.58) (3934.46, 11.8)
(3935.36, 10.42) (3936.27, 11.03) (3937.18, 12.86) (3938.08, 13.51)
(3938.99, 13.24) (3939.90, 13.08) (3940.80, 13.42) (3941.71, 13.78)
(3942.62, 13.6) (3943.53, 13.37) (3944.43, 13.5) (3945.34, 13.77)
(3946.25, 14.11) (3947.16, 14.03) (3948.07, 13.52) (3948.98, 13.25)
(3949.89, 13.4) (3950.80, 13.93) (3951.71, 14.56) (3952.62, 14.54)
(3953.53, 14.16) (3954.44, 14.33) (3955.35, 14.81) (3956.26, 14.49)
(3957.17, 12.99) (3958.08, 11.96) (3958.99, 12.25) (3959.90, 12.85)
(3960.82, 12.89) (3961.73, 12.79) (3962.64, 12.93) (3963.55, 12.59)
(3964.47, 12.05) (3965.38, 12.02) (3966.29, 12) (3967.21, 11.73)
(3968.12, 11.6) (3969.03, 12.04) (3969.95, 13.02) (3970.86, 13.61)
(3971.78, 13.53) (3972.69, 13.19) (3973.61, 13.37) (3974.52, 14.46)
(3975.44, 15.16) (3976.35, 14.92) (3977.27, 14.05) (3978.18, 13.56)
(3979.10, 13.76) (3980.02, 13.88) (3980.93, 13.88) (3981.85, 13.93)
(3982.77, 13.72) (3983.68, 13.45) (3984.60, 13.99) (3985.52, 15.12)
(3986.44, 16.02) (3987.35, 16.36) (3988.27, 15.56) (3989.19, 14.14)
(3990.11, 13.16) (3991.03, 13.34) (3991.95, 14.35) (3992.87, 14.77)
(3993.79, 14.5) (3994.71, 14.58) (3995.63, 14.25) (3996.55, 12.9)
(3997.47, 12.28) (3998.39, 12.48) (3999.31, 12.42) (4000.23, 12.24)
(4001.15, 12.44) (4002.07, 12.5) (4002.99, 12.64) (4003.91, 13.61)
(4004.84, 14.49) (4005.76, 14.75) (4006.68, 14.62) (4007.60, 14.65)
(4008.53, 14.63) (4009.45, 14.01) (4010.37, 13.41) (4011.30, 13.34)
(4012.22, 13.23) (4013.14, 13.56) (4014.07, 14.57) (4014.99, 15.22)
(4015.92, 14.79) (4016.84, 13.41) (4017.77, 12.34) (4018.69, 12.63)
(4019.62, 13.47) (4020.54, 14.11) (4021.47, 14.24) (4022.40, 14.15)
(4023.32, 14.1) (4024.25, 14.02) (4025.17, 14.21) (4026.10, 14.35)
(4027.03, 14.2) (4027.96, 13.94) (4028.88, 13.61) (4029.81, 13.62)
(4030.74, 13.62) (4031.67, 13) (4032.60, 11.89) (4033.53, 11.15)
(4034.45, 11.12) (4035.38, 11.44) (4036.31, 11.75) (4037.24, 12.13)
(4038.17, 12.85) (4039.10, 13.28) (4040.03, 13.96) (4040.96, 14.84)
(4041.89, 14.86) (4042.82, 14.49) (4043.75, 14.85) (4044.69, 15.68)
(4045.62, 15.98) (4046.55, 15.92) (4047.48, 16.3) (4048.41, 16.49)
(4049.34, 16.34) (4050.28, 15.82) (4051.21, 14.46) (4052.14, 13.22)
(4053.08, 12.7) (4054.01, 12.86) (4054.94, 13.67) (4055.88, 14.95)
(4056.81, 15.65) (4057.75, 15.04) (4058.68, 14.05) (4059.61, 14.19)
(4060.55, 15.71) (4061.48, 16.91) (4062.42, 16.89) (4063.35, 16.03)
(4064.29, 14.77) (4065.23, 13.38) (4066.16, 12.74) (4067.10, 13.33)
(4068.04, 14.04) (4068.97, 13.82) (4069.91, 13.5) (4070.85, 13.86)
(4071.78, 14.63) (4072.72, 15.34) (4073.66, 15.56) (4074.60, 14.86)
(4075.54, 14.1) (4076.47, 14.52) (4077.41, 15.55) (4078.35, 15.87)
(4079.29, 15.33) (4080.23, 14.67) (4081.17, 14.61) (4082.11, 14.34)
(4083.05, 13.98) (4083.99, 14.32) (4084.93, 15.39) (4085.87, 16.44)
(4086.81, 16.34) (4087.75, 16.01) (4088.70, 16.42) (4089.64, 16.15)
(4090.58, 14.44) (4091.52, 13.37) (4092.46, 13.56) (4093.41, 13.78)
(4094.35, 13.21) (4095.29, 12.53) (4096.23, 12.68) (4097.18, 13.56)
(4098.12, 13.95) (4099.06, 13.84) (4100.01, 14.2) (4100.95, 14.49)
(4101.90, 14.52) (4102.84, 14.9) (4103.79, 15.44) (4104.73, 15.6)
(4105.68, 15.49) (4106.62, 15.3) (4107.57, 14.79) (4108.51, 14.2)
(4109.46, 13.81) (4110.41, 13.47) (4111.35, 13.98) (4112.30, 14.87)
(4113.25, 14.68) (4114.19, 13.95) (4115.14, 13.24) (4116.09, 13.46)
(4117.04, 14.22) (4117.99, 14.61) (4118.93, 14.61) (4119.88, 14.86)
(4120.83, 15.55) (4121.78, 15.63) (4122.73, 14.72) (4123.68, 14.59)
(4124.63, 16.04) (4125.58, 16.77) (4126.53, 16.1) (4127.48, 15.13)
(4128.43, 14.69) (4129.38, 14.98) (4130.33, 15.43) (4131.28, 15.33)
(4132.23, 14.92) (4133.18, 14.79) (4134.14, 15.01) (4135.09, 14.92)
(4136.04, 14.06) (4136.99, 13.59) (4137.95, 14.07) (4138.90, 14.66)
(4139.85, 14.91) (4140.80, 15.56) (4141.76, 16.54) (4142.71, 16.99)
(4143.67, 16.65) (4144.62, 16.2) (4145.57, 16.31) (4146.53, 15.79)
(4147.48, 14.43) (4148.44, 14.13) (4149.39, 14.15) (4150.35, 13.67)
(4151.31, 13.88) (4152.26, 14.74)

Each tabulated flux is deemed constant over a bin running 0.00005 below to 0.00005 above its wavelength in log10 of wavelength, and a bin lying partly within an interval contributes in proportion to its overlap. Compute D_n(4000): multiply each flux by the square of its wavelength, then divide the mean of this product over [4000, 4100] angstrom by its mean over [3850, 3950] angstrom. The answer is 1.26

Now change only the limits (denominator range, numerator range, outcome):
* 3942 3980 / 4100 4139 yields 1.19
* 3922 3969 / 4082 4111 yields 1.21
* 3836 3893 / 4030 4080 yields 1.32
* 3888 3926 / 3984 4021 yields 1.25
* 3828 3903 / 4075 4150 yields 1.43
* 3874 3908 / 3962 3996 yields 1.24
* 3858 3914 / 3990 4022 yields 1.24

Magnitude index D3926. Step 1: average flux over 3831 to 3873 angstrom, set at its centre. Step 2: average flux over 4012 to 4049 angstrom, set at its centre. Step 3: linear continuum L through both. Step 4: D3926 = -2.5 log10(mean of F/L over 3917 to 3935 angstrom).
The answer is 0.03 mag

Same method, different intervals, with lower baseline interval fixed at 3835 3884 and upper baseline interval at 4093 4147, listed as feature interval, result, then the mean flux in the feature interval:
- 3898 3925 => 0.04 mag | 12.3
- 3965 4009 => -0.02 mag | 13.7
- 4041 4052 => -0.10 mag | 15.5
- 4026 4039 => 0.10 mag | 12.7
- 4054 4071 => -0.03 mag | 14.5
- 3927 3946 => 0.01 mag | 12.8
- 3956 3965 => 0.04 mag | 12.7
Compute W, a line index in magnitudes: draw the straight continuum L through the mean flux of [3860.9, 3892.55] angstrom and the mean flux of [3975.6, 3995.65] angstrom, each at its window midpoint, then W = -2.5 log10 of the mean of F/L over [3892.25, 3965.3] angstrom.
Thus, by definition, 0.045 mag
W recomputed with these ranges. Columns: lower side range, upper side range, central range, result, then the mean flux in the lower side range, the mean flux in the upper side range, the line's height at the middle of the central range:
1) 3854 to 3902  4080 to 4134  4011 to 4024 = -0.02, 11.7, 14.7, 13.5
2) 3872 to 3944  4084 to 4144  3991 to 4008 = -0.03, 12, 14.8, 13.2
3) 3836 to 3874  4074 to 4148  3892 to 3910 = 0.09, 12.3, 14.8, 12.7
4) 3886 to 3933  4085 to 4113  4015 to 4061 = -0.03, 11.8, 14.5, 13.7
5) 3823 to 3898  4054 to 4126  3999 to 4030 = -0.01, 11.7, 14.6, 13.7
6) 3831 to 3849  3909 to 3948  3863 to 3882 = -0.03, 11.9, 12.5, 12.2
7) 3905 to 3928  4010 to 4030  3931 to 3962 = -0.04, 12.3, 13.8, 12.7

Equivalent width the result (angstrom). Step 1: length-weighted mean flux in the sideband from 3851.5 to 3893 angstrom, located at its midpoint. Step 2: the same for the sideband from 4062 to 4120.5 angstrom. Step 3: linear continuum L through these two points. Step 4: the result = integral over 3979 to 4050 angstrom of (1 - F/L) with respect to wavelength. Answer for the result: -1.6 angstrom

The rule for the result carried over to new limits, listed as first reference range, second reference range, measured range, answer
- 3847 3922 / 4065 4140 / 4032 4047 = 0.4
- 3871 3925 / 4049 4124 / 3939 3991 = -3.4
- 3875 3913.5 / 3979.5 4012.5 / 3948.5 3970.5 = -0.1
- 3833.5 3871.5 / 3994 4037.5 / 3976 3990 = -1.3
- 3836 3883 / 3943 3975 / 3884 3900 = 2.4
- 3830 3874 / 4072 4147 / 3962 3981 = 0.3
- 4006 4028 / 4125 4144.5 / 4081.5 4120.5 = 1.1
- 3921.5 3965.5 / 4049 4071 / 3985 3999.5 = -0.6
